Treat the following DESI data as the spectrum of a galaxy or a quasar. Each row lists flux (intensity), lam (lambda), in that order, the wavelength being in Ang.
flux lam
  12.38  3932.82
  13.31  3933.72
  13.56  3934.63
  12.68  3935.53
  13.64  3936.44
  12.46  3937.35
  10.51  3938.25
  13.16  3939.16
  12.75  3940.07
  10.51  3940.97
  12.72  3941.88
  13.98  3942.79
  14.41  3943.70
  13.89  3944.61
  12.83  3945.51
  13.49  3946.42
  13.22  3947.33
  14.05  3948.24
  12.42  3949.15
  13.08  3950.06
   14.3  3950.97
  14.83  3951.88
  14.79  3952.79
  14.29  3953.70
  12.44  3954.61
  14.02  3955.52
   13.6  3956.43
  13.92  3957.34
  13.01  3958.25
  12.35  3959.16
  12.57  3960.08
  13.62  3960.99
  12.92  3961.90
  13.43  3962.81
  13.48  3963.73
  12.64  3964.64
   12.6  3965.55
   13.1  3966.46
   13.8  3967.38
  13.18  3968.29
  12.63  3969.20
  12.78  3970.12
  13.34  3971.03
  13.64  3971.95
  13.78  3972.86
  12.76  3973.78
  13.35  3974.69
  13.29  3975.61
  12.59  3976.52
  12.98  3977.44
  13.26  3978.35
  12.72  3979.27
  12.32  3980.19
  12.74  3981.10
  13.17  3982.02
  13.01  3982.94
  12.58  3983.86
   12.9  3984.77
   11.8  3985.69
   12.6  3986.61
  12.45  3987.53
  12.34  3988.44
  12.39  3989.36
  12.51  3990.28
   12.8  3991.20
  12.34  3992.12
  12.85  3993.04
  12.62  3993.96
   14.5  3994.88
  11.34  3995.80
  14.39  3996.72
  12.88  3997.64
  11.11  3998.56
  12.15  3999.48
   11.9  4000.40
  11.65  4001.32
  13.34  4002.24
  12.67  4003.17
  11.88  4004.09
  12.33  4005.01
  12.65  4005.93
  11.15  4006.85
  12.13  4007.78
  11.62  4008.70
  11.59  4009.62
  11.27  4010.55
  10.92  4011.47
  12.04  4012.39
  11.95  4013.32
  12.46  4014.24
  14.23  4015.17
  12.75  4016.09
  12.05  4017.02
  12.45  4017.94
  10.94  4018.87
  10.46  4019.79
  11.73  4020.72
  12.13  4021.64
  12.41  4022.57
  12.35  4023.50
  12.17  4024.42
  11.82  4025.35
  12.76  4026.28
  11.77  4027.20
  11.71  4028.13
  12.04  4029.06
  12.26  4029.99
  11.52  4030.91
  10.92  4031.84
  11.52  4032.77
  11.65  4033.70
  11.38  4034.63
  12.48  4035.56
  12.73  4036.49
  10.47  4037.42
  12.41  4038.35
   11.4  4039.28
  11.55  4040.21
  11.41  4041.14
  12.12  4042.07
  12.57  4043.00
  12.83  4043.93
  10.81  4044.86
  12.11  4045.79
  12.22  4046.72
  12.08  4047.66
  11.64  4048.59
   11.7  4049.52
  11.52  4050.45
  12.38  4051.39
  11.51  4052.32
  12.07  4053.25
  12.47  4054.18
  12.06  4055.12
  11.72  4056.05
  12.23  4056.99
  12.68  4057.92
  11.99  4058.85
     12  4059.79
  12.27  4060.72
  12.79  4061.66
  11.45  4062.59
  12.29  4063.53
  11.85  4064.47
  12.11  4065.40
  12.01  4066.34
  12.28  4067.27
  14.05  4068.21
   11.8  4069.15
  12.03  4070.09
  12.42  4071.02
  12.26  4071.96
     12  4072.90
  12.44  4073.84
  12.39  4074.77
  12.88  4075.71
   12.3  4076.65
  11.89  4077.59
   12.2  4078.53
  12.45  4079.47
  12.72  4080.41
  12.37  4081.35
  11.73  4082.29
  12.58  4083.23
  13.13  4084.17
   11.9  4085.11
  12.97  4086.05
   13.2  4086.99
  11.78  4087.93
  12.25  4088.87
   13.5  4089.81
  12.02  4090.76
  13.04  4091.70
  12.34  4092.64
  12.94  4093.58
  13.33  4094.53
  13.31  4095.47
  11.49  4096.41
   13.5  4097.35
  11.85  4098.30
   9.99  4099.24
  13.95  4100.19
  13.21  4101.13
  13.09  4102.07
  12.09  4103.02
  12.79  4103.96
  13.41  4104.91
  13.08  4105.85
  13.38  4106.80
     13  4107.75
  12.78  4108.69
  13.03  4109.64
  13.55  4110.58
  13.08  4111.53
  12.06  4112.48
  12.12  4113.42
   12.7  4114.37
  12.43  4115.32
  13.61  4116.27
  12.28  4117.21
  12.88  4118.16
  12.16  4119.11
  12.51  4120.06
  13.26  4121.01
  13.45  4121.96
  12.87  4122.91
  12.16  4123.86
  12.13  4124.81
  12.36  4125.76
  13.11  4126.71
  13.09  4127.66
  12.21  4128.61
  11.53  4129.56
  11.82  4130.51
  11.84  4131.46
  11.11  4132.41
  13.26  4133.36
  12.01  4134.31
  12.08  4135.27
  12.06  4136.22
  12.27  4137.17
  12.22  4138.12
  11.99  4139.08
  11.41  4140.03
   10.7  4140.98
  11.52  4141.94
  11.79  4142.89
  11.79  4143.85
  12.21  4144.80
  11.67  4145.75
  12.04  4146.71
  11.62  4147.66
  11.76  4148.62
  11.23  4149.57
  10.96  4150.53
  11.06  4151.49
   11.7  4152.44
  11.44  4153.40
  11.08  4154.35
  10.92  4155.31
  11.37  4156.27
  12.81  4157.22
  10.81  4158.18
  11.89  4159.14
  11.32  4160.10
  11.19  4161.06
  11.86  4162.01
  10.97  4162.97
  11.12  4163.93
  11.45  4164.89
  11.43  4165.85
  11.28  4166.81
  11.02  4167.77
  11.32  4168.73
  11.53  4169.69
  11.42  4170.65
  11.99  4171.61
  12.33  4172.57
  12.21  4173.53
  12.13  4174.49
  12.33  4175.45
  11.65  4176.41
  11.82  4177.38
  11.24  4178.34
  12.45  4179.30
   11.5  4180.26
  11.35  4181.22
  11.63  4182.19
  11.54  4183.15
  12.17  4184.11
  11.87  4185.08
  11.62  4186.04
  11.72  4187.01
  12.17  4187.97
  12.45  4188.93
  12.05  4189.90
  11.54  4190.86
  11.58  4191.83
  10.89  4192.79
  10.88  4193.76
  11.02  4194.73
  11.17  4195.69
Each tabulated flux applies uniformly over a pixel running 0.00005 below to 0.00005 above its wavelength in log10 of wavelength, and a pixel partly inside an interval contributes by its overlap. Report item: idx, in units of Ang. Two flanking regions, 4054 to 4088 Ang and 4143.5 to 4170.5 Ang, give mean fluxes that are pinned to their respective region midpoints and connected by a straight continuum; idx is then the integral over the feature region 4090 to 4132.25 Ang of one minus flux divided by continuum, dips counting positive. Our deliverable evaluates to -2.6 Ang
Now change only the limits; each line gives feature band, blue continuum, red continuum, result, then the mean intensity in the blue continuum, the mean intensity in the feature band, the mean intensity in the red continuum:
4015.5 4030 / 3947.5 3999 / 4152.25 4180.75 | 0.8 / 13.1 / 12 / 11.6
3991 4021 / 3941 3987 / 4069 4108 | 1.8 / 13.2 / 12.2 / 12.6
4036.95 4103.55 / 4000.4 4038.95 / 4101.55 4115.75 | 1.1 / 12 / 12.3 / 12.8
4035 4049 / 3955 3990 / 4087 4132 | 1.0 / 13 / 11.9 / 12.6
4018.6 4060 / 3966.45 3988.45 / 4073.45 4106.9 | 2.8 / 12.9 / 11.9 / 12.6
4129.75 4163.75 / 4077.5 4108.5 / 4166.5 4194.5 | 1.2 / 12.6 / 11.6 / 11.7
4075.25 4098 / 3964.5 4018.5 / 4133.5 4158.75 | -1.0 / 12.6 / 12.6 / 11.7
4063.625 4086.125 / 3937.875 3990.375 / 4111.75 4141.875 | 0.4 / 13.1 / 12.4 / 12.3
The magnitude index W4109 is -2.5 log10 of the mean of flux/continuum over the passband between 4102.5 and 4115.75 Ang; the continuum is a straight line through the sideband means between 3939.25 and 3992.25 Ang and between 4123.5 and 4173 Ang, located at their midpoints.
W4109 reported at -0.07 mag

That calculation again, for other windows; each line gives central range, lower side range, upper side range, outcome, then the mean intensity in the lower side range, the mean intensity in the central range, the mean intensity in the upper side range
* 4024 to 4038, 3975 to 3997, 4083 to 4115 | 0.08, 12.8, 11.8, 12.7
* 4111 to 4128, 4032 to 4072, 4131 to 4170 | -0.08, 12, 12.7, 11.6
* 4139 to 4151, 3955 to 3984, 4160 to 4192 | 0.03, 13.1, 11.6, 11.7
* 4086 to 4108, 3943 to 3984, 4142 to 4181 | -0.05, 13.3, 12.7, 11.6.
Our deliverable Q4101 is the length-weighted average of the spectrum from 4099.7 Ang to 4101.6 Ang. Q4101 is 13.6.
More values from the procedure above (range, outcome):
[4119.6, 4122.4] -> 13.1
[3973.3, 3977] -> 13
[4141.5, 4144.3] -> 11.7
